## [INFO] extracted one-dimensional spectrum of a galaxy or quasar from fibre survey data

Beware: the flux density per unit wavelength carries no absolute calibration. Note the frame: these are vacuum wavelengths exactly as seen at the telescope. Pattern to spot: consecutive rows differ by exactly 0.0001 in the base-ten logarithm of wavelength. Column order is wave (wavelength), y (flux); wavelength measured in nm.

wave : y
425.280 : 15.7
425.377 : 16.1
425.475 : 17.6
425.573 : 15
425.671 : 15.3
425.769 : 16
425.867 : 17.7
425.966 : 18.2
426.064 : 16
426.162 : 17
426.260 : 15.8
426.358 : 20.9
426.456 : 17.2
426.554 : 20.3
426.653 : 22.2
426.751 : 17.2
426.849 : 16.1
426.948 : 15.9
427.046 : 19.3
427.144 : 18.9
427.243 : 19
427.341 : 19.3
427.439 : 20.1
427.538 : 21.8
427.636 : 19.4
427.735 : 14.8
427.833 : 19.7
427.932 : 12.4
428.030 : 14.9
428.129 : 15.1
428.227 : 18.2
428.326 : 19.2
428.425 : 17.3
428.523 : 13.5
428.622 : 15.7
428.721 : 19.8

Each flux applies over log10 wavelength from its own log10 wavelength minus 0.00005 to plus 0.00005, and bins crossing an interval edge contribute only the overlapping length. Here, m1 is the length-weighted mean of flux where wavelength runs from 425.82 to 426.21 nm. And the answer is 17.2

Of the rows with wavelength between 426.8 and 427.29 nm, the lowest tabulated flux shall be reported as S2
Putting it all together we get 15.9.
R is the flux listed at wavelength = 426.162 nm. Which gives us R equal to 17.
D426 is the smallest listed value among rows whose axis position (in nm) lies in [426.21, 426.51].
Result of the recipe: 15.8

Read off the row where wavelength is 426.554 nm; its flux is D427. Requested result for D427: 20.3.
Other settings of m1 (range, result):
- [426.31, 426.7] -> 20.1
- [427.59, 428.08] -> 16.2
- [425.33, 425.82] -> 16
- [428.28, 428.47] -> 18.2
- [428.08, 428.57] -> 16.7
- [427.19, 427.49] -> 19.4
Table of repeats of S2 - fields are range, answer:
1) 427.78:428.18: 12.4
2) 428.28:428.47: 17.3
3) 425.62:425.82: 15.3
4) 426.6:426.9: 16.1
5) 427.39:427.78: 14.8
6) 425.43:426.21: 15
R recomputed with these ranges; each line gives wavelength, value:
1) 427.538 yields 21.8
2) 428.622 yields 15.7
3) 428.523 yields 13.5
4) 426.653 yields 22.2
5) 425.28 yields 15.7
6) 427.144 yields 18.9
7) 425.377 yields 16.1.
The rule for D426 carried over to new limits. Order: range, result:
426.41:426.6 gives 17.2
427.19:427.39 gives 19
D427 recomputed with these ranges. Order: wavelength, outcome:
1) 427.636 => 19.4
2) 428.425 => 17.3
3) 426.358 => 20.9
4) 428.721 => 19.8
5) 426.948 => 15.9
